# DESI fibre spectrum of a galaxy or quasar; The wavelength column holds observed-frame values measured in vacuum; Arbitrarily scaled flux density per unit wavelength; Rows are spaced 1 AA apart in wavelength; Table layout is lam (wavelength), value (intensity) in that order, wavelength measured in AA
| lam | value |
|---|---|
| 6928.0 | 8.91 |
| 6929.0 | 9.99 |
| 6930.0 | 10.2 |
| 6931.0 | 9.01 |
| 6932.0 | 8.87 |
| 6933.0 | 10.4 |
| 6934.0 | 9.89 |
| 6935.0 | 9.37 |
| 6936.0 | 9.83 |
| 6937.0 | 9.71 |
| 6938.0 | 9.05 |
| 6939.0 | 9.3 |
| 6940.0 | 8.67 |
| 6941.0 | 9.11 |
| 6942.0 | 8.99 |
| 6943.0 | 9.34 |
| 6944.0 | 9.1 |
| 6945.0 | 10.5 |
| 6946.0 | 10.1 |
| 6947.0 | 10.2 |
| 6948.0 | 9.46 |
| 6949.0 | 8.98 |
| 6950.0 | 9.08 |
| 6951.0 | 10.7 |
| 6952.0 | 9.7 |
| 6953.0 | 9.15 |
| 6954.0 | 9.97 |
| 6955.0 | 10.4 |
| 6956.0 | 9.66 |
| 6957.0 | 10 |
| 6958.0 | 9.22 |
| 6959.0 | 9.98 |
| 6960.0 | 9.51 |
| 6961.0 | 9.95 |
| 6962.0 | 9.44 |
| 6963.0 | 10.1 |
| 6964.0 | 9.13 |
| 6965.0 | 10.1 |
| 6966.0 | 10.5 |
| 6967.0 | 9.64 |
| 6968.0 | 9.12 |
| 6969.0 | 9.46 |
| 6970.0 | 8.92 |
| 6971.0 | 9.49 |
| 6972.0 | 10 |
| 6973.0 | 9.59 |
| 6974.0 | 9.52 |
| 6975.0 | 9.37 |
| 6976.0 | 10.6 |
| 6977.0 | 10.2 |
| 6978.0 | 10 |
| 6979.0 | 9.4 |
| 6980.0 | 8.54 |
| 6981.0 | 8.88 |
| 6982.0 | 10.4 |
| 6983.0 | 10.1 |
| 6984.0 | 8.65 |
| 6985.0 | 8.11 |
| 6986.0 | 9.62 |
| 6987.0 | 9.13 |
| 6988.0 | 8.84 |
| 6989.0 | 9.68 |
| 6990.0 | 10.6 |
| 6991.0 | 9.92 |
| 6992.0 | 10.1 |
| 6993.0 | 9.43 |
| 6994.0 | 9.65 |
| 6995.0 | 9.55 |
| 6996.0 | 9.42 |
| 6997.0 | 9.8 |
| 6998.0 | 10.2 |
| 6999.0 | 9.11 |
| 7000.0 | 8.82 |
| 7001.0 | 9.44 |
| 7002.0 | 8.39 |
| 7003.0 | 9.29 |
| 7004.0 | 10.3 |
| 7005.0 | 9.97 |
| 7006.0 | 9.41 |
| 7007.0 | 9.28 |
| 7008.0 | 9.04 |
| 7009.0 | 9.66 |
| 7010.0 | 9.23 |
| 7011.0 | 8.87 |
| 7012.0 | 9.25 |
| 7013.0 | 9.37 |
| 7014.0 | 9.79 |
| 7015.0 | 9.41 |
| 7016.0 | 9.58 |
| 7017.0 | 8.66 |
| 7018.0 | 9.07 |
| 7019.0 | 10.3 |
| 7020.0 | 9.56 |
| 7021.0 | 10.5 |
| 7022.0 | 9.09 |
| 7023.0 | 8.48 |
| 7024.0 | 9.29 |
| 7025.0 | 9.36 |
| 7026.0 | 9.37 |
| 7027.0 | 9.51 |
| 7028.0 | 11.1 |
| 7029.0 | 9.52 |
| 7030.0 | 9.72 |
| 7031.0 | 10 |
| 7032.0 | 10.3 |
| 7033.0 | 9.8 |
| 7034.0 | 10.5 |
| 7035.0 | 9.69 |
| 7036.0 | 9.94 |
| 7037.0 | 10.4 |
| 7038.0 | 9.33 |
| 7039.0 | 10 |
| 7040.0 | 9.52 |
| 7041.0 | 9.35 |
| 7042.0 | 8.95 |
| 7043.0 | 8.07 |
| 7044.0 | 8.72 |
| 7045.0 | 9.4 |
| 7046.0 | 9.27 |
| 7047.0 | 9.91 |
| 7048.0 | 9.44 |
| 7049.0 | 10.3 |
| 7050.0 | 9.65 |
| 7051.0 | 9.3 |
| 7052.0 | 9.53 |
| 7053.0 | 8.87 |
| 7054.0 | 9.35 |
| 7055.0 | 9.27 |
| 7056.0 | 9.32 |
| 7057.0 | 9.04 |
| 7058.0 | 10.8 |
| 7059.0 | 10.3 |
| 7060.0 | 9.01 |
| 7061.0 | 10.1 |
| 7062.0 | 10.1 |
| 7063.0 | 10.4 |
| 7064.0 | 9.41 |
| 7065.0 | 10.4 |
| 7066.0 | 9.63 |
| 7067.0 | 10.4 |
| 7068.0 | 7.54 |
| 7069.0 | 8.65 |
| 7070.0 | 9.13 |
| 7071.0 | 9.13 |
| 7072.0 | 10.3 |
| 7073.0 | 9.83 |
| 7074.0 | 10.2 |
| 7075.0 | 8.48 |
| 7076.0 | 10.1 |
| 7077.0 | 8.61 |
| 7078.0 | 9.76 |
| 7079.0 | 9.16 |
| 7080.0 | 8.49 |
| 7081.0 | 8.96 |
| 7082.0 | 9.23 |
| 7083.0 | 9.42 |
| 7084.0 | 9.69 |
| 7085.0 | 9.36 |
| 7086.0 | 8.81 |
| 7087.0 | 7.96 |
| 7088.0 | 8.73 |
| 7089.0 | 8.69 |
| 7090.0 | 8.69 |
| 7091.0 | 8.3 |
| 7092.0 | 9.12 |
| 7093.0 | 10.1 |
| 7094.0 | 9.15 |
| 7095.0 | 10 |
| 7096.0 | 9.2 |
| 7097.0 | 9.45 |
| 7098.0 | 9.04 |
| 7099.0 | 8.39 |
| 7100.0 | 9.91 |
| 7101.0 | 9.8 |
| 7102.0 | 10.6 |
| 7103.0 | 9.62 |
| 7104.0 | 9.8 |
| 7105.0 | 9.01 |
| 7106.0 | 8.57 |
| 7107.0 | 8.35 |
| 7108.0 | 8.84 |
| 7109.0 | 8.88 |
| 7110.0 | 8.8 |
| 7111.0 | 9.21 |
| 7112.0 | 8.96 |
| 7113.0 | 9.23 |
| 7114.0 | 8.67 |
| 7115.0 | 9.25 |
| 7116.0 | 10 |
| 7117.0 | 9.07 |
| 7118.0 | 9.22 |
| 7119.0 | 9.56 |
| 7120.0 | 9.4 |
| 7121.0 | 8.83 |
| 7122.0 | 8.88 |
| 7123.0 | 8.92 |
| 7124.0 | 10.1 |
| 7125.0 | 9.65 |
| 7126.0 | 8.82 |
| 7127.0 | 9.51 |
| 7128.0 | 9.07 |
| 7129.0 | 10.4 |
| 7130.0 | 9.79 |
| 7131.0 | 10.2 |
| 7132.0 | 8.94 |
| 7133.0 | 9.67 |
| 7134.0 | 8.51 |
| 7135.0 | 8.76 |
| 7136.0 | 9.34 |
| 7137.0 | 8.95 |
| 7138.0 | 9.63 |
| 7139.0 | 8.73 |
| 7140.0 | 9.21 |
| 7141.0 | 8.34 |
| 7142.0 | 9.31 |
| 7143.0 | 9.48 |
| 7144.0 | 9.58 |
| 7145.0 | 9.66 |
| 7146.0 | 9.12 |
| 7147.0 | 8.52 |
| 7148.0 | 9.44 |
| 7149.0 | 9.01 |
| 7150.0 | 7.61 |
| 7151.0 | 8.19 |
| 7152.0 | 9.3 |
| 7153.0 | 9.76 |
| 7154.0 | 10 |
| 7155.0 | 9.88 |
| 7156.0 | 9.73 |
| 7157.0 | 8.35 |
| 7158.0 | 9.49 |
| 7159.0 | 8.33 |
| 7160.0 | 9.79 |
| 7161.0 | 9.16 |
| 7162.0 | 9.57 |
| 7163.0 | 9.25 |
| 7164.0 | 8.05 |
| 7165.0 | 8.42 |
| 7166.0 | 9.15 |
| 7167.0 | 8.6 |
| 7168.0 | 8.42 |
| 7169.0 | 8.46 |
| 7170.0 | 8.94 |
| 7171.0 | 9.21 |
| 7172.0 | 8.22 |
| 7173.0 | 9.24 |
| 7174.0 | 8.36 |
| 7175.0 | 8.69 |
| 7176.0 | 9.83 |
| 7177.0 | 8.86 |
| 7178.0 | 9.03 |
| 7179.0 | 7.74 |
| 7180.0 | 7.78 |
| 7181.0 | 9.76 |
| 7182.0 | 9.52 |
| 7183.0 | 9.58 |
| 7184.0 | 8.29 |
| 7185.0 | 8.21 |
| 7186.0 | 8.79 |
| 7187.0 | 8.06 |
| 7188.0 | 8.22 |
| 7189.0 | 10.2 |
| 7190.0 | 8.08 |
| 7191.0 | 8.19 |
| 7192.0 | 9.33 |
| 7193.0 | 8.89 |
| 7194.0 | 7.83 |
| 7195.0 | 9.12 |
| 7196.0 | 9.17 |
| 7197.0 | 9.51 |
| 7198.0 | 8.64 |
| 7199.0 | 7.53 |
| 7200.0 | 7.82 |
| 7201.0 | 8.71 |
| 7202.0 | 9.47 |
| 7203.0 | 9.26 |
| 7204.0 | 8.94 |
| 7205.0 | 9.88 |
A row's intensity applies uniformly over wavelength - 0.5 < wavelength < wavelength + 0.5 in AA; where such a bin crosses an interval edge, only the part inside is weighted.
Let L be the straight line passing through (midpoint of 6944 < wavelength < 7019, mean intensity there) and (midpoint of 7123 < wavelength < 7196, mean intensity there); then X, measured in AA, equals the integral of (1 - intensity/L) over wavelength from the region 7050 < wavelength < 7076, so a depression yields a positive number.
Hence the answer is -0.7 AA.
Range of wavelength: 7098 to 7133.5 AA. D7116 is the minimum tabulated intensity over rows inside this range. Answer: 8.35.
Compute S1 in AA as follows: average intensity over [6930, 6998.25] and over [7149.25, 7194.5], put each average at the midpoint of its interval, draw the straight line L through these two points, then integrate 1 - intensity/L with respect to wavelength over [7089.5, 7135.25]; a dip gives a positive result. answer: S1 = -1.0 AA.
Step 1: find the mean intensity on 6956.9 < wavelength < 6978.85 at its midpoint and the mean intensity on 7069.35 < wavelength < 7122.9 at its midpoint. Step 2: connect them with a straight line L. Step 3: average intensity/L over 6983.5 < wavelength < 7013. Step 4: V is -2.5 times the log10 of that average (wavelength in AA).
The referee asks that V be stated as 0.02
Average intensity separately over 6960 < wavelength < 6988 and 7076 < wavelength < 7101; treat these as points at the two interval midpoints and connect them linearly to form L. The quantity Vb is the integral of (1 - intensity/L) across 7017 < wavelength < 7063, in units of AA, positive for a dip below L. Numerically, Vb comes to -1.5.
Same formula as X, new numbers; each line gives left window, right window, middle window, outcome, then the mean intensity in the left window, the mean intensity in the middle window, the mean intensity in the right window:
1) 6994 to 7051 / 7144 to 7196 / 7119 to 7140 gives -0.56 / 9.52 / 9.31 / 8.9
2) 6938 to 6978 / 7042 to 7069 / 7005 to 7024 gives 0.36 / 9.64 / 9.38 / 9.49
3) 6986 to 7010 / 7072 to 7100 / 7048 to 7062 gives -0.48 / 9.52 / 9.62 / 9.18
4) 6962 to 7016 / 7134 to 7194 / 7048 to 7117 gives -0.93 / 9.52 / 9.33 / 8.93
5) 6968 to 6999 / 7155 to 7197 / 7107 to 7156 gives -1.07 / 9.56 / 9.21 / 8.85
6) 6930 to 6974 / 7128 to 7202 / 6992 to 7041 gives -0.86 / 9.6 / 9.57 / 8.96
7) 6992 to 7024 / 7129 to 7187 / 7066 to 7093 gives 0.29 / 9.43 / 9.13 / 9.02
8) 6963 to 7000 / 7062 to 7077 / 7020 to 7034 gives -0.25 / 9.57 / 9.72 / 9.53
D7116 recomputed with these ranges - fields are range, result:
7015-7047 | 8.07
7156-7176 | 8.05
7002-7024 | 8.39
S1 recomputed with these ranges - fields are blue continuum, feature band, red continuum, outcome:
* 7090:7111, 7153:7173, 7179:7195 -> -0.4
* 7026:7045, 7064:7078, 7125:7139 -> 0.2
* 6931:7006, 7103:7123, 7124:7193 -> 0.1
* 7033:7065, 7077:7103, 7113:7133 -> 0.8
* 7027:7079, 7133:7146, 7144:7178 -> 0.0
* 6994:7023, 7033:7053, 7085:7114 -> -0.5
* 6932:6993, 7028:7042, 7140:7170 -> -0.7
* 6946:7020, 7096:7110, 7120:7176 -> 0.0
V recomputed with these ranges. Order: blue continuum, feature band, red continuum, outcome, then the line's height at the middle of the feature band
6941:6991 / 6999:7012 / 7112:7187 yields 0.02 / 9.5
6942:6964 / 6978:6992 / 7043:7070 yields 0.03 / 9.65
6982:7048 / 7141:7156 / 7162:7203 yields -0.04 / 8.9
